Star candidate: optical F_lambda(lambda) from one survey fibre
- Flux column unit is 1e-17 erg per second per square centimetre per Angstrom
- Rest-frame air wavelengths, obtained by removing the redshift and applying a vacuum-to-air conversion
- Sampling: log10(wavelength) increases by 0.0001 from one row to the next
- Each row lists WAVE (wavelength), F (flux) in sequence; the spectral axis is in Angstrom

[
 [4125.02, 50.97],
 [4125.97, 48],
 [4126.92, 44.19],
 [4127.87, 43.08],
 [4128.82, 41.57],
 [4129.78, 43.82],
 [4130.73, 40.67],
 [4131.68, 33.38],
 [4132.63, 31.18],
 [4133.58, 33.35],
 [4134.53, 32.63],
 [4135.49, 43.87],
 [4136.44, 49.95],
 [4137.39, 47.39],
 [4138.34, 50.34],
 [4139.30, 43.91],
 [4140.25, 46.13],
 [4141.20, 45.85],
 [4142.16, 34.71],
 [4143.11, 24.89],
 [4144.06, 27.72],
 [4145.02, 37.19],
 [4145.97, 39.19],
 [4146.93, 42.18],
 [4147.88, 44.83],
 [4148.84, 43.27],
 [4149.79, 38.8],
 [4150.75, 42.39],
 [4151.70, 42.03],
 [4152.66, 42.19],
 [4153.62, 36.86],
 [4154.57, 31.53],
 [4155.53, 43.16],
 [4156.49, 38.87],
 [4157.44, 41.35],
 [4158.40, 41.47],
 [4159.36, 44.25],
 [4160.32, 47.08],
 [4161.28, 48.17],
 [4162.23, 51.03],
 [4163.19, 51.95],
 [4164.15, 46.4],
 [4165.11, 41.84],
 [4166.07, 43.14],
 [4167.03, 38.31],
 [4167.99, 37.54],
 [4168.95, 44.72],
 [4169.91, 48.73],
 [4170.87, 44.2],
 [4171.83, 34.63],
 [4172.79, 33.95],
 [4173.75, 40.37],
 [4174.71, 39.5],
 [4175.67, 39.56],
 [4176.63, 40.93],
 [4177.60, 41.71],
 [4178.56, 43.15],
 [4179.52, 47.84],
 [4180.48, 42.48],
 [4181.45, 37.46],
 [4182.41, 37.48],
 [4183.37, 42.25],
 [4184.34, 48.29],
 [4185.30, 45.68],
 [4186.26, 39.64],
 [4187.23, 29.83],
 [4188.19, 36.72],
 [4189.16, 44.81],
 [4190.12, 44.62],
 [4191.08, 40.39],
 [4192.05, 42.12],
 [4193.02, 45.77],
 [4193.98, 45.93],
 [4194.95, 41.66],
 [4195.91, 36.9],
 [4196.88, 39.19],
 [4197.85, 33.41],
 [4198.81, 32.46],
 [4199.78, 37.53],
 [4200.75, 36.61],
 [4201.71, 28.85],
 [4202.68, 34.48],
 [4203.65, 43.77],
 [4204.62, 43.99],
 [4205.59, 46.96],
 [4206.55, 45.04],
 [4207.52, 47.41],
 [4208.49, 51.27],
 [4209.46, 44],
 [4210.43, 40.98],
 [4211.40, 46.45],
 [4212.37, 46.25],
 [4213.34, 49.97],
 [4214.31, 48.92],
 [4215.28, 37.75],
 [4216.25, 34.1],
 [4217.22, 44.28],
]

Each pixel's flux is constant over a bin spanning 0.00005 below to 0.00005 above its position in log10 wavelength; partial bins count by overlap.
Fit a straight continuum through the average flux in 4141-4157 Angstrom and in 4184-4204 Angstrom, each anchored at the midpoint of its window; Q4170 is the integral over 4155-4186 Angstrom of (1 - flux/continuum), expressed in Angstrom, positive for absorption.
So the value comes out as -3.0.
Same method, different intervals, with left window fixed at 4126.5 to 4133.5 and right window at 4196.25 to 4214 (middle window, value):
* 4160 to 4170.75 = -1.3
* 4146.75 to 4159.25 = -0.2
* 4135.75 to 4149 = -0.5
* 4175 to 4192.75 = -0.2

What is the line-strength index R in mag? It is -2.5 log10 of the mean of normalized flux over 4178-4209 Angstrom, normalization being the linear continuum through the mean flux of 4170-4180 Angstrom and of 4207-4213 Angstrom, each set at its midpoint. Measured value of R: 0.07 mag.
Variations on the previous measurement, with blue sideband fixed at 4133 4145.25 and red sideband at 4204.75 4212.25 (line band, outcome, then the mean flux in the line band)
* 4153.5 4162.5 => -0.02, 42.4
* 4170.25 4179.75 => 0.06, 40.5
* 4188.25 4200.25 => 0.11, 40.3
